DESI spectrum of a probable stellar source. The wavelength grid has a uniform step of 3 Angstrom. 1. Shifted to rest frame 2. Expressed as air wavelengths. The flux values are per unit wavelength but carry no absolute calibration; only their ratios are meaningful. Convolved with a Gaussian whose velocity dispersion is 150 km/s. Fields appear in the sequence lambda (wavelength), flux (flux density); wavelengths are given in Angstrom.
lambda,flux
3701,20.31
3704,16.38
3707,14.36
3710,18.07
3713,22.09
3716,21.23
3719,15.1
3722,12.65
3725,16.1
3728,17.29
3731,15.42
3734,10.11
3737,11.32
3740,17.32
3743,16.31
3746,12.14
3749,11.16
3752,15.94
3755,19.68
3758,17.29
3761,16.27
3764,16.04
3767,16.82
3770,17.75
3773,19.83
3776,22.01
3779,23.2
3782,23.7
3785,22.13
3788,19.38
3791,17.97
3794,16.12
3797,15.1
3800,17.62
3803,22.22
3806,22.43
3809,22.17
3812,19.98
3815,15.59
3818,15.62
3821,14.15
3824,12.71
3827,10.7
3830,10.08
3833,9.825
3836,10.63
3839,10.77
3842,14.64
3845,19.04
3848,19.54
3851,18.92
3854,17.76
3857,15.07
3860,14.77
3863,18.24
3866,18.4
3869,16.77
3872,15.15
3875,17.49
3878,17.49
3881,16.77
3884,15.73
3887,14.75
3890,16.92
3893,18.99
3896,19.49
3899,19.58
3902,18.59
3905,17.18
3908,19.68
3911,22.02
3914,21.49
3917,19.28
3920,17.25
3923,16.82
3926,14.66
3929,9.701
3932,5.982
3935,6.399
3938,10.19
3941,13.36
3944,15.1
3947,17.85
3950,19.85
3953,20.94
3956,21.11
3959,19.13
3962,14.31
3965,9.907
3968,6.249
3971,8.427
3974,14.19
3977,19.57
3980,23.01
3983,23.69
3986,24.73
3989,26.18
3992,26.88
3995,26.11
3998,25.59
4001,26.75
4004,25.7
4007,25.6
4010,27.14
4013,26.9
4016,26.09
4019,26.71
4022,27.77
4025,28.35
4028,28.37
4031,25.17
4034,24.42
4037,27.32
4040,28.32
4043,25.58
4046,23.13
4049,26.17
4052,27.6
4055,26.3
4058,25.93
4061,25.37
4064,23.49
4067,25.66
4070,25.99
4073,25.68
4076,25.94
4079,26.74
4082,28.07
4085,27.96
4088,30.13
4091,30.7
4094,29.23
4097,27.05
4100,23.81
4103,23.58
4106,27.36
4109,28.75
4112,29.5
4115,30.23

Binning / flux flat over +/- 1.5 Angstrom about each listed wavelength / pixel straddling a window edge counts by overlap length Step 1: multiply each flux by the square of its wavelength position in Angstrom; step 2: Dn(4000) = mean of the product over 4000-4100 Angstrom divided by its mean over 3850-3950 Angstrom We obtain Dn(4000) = 1.8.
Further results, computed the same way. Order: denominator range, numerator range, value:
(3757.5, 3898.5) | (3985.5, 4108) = 1.73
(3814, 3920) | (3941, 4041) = 1.44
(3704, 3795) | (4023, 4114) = 1.83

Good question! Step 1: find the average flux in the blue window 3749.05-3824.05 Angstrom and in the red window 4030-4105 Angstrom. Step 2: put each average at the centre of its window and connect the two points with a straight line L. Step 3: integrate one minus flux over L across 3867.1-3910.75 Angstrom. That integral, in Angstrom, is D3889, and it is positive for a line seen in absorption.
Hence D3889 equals 7.7 Angstrom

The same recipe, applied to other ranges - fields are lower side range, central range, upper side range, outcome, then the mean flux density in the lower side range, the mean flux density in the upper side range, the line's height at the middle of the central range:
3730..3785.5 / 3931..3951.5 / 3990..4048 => 9.39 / 17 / 26.4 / 23.6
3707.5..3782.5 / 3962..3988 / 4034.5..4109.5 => 8.17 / 16.9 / 26.6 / 23.7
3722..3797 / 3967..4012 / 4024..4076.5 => 3.74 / 17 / 26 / 24.1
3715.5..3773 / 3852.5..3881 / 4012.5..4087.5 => 4.48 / 15.6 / 26.4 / 19.9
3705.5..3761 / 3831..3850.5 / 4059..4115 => 5.08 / 15.8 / 27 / 19.2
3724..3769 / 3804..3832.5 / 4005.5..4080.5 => 3.23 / 15.3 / 26.2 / 17.9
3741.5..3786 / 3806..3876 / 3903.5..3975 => 4.09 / 18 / 15.1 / 16.7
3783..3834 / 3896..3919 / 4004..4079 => 1.32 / 16.8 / 26.2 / 20.8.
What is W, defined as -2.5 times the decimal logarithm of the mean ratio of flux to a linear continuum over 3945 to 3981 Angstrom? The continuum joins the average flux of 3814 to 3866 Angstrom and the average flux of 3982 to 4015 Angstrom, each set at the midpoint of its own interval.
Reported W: 0.40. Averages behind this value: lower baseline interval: 14.7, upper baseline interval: 26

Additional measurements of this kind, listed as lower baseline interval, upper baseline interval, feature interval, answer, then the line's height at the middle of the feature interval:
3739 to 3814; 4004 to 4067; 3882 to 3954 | 0.36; 22.7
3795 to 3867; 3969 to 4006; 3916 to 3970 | 0.40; 20.6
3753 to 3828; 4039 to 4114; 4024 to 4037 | -0.05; 25.4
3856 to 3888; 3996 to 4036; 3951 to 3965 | 0.24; 22.5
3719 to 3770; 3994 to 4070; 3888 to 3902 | 0.13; 21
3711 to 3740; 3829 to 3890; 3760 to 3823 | -0.19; 15.7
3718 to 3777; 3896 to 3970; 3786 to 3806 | -0.17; 15.8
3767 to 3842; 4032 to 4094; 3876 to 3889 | 0.22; 20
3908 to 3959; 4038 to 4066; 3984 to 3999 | -0.24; 20.8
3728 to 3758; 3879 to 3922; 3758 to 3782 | -0.24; 15.3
